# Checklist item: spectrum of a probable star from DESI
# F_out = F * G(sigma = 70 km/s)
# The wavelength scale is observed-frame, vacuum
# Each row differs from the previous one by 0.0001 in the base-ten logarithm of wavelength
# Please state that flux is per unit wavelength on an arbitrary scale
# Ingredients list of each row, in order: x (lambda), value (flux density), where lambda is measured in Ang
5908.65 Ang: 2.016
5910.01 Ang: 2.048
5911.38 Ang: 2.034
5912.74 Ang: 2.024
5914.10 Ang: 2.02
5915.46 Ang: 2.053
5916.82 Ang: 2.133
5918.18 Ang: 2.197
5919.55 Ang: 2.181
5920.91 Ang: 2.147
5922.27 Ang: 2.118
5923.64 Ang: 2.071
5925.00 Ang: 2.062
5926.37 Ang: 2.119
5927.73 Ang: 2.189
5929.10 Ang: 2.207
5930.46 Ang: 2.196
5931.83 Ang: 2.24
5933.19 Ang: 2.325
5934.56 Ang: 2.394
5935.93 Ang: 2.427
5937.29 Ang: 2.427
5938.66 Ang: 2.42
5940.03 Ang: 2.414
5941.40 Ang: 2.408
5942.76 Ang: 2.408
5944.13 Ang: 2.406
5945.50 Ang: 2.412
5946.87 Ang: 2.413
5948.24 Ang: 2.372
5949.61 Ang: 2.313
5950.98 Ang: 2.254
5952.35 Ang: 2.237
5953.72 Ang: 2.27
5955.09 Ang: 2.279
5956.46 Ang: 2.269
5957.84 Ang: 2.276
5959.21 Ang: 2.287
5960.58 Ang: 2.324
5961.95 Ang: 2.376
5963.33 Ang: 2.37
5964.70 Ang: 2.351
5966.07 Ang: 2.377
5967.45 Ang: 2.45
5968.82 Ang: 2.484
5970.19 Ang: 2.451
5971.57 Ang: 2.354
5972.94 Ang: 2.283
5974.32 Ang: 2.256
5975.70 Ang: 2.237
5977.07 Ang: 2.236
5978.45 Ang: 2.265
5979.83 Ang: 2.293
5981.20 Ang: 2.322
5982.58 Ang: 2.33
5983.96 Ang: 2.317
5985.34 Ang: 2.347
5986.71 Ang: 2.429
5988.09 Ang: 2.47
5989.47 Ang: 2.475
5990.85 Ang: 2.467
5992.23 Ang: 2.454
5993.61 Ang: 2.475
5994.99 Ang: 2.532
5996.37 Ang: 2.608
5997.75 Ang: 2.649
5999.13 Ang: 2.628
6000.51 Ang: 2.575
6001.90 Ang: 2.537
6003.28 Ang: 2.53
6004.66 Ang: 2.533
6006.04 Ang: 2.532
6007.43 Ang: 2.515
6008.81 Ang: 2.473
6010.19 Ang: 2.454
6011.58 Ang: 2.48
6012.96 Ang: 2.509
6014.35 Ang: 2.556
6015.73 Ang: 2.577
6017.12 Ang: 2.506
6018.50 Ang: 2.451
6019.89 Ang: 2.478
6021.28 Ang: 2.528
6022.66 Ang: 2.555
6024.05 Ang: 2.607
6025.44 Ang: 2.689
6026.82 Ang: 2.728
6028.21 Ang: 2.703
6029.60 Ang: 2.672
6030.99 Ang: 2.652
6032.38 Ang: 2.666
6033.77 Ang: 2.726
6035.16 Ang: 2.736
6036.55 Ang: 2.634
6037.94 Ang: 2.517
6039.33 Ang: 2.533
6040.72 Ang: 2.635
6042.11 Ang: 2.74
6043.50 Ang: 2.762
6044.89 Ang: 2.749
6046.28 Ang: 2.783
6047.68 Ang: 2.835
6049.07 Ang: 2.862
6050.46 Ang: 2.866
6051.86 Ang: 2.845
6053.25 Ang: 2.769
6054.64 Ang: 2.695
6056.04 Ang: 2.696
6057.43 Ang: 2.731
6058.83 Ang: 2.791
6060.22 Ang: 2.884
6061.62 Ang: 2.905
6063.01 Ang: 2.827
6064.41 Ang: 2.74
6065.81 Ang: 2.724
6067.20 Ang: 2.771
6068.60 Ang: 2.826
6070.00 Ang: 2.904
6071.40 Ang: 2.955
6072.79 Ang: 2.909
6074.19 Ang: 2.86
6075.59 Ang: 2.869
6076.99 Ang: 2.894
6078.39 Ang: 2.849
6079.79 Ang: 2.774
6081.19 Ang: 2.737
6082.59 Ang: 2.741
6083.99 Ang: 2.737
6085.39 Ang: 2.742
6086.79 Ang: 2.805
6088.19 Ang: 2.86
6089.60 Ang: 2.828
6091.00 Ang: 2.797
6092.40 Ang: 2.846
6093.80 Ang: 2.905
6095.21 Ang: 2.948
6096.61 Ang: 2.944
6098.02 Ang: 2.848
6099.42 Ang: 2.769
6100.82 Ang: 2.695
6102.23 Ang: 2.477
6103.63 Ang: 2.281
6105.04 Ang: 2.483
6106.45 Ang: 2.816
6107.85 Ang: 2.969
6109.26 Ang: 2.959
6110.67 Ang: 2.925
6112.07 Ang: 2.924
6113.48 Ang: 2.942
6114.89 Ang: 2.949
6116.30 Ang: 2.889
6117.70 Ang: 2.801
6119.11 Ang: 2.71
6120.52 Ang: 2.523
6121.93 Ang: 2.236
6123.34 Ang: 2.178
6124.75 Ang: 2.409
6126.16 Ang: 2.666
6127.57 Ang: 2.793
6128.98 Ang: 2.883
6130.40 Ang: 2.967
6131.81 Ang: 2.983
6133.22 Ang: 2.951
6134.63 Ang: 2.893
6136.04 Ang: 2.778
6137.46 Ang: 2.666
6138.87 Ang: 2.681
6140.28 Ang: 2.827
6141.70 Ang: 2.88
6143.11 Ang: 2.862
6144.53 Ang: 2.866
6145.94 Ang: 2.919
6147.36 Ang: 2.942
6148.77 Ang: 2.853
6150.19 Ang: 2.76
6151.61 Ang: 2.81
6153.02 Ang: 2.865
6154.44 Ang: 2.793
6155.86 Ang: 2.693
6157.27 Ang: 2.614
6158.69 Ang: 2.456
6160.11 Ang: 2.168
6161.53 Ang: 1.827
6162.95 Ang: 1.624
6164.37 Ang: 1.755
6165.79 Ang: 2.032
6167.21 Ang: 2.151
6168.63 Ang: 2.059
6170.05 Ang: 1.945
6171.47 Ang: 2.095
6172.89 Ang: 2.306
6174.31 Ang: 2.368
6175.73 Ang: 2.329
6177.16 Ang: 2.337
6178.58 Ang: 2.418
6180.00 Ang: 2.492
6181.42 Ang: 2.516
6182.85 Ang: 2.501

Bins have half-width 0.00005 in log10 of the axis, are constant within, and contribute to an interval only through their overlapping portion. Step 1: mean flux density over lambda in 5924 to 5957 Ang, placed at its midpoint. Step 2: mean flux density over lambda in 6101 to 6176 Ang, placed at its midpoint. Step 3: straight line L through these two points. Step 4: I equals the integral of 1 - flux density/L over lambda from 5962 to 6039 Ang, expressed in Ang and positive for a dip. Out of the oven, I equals -3.02 Ang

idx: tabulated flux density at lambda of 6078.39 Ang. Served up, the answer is 2.849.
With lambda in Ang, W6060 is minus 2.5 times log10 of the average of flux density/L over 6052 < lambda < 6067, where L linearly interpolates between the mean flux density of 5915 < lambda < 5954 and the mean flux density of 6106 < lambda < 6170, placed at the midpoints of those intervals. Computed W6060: -0.12 mag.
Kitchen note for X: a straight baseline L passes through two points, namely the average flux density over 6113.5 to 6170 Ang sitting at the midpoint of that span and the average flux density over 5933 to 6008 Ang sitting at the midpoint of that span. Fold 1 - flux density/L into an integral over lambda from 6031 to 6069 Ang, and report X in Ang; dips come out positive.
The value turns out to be -3.9 Ang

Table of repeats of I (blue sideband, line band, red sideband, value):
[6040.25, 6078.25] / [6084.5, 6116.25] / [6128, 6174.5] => -1.3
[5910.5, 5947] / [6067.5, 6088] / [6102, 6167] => -2.3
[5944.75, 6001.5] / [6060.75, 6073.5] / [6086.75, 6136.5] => -1.0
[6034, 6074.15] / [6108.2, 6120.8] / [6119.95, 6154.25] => -0.4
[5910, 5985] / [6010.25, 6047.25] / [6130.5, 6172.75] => -3.7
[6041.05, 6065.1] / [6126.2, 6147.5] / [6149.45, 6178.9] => -3.8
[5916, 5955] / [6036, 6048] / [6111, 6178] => -1.3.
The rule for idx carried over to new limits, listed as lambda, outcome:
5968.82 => 2.484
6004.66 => 2.533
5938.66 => 2.42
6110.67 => 2.925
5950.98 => 2.254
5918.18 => 2.197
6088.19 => 2.86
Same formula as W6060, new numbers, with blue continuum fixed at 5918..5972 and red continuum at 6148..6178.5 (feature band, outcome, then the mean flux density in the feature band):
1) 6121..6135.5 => -0.16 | 2.69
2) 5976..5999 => -0.05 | 2.42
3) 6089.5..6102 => -0.21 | 2.83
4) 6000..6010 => -0.09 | 2.52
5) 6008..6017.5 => -0.09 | 2.51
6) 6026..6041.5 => -0.15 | 2.66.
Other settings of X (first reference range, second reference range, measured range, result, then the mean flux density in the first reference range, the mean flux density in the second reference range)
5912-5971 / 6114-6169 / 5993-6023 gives -1.7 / 2.28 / 2.61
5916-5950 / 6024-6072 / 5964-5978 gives 0.5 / 2.28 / 2.75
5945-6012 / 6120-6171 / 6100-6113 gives -1.1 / 2.4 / 2.56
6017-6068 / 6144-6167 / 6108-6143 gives -3.1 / 2.71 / 2.49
